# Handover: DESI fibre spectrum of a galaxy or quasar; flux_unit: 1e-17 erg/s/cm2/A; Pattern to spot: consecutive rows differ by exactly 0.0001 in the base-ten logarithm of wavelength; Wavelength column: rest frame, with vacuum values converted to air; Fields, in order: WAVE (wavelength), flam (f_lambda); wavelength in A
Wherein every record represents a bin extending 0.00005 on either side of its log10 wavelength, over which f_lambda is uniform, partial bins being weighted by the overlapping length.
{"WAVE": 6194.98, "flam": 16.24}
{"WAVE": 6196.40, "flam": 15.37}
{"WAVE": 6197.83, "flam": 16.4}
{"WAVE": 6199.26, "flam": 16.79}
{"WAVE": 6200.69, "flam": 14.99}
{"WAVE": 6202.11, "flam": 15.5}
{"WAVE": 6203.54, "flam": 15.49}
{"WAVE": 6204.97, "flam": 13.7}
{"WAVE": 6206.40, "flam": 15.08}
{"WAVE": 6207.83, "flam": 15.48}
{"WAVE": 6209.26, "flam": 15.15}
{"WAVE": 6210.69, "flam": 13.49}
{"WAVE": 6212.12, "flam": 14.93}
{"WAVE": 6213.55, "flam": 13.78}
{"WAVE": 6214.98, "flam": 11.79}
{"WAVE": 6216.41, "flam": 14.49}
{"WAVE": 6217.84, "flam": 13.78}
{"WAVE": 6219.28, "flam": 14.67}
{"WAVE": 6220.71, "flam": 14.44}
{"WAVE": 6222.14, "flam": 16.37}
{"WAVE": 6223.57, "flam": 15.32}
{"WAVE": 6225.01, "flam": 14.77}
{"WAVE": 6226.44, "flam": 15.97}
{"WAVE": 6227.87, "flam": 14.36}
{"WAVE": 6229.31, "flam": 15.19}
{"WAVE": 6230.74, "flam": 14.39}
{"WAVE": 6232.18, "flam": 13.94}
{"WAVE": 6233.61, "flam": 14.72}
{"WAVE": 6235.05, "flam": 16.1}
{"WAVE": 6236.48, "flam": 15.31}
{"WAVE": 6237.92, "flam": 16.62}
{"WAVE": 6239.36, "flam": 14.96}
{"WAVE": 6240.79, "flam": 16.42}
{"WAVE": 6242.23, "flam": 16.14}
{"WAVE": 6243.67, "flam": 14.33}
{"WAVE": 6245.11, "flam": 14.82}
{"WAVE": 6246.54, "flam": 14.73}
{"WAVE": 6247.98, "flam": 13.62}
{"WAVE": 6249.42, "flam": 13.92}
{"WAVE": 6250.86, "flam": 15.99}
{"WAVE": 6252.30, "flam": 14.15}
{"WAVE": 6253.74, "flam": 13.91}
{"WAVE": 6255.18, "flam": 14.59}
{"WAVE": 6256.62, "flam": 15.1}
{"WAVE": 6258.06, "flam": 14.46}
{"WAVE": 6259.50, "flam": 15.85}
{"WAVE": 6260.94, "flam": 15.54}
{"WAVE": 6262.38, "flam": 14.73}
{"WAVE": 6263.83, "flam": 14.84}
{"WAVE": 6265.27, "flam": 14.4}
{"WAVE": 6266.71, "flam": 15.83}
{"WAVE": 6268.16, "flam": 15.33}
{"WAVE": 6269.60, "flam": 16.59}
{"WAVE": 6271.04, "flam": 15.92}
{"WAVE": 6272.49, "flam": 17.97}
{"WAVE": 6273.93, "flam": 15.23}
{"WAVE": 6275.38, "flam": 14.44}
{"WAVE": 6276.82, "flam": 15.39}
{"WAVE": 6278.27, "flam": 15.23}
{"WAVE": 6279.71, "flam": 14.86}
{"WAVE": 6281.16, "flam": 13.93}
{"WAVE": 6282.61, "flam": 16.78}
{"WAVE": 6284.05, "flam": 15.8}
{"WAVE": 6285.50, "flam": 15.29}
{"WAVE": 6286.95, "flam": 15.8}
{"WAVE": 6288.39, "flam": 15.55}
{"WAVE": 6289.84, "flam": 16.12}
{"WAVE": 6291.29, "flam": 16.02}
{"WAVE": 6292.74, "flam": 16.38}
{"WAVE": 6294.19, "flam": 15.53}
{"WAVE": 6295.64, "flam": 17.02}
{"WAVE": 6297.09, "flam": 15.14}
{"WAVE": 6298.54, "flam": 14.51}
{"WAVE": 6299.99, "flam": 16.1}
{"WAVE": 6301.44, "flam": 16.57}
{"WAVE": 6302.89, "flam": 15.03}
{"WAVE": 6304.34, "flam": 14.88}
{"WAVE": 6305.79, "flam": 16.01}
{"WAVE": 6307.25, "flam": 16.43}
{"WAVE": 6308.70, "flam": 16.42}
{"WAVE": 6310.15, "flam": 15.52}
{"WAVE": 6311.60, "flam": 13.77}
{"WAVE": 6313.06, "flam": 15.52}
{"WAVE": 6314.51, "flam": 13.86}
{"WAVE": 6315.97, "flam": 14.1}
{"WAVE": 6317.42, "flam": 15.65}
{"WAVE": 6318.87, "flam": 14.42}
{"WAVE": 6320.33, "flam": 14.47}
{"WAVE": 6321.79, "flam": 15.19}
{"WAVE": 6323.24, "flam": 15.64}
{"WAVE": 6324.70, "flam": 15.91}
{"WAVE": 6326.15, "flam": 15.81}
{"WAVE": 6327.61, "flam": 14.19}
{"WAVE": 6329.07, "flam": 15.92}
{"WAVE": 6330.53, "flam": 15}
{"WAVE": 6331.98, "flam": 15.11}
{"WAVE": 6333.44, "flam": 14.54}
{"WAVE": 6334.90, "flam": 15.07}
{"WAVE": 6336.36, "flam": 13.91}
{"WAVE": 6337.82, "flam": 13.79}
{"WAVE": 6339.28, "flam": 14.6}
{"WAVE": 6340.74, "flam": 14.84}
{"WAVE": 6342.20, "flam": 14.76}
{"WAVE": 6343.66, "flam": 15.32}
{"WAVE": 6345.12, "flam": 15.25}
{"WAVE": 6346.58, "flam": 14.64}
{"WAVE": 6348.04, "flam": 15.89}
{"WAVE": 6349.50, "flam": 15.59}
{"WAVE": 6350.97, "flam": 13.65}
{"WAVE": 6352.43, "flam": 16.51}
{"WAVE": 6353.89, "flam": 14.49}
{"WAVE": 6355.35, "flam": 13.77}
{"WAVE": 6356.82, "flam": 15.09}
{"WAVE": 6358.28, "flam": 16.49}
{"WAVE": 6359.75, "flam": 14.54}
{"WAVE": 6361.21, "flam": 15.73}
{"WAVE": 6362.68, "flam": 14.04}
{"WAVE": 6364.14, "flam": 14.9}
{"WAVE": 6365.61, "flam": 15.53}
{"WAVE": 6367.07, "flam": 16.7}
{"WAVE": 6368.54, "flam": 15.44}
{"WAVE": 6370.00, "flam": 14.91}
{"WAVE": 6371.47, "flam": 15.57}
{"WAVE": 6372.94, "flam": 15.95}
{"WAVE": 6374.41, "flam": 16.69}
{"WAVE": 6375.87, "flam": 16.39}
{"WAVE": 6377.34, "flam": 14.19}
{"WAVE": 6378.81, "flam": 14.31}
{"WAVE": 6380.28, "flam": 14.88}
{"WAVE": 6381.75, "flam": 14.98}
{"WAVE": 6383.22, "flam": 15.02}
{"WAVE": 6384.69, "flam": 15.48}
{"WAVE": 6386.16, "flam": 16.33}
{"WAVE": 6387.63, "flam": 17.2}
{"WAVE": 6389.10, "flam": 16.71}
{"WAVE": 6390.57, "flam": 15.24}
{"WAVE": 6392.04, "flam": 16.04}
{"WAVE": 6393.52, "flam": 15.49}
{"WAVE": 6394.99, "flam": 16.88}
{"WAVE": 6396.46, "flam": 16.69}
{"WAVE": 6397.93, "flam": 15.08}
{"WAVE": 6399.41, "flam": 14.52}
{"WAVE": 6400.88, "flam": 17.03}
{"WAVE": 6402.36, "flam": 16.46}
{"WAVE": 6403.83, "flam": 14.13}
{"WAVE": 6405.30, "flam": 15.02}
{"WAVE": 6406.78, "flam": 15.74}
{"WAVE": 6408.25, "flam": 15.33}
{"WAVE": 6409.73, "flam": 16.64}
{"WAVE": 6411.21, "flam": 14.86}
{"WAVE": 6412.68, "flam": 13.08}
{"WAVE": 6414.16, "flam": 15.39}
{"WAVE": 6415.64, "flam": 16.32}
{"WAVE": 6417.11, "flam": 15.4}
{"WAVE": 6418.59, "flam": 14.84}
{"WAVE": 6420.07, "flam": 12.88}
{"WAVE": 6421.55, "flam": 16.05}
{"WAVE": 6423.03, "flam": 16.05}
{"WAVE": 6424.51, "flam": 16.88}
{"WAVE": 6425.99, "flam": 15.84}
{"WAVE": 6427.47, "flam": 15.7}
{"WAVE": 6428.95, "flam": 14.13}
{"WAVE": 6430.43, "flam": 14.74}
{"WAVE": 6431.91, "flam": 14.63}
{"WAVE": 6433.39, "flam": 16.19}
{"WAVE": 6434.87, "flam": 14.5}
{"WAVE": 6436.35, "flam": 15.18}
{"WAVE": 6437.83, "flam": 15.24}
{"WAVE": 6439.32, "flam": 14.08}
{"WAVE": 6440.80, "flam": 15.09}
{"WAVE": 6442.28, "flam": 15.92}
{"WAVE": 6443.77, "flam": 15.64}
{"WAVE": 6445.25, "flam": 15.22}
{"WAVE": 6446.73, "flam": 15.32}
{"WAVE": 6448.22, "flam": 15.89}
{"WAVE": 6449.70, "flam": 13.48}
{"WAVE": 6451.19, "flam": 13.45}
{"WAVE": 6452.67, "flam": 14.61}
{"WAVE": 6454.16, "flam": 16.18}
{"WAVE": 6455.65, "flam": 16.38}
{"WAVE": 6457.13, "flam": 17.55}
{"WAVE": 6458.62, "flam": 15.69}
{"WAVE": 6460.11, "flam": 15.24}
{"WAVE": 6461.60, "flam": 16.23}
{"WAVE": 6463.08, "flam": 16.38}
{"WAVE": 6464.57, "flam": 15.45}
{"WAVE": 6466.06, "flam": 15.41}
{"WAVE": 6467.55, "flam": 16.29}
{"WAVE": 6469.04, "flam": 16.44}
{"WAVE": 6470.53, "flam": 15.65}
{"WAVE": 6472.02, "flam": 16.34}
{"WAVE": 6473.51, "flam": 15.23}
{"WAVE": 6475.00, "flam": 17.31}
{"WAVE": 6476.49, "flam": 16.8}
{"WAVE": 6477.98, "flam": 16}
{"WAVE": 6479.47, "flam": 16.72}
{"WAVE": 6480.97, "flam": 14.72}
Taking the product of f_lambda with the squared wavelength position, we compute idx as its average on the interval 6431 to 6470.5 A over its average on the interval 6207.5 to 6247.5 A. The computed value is 1.1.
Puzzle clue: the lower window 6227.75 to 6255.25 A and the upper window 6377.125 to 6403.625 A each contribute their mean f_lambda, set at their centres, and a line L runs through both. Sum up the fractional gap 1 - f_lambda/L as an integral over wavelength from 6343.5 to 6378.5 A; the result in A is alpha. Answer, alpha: 0.6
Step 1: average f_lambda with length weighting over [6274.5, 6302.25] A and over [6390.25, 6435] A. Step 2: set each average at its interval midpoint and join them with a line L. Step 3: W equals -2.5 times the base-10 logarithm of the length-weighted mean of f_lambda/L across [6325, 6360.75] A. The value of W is 0.04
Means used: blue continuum 15.6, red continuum 15.4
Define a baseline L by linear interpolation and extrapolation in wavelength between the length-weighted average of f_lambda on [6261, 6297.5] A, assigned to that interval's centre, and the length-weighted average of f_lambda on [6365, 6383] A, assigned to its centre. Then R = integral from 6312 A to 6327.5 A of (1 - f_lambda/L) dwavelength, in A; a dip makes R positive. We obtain 0.5 A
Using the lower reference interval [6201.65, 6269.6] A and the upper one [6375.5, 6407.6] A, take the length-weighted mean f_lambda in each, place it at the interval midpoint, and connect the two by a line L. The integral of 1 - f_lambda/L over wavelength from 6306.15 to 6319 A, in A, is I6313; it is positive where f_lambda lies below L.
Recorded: 0.1 A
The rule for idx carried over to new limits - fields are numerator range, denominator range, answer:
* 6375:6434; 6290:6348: 1.04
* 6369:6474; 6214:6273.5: 1.09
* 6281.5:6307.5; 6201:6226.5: 1.11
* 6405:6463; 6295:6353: 1.05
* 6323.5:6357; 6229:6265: 1.03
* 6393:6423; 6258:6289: 1.04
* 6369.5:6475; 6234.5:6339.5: 1.06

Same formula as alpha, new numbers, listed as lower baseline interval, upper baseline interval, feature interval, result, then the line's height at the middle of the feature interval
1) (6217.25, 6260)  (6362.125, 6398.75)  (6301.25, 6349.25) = 0.9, 15.4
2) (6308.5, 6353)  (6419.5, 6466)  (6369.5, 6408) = -1.2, 15.2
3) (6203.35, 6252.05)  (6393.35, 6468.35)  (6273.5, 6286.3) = -0.2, 15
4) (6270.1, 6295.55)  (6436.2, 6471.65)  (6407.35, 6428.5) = 0.3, 15.6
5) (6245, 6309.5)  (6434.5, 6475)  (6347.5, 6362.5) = 0.3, 15.5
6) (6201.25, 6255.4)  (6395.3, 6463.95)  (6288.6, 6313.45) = -1.1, 15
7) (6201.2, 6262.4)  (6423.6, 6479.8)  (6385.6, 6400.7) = -0.6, 15.4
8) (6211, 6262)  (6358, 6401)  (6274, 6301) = -0.8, 15.1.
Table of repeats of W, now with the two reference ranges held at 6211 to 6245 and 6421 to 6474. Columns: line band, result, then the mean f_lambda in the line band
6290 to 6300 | -0.05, 15.8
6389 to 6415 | -0.01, 15.5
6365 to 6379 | -0.02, 15.6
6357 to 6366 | 0.01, 15.2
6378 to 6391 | -0.02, 15.6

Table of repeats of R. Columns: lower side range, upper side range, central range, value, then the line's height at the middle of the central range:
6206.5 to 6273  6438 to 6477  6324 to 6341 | 0.4 A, 15.3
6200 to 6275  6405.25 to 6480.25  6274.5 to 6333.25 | -0.9 A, 15.2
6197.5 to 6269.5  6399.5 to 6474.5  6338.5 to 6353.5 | 0.1 A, 15.2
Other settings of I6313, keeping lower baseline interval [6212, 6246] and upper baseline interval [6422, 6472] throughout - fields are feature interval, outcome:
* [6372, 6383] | 0.0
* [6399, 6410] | -0.2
